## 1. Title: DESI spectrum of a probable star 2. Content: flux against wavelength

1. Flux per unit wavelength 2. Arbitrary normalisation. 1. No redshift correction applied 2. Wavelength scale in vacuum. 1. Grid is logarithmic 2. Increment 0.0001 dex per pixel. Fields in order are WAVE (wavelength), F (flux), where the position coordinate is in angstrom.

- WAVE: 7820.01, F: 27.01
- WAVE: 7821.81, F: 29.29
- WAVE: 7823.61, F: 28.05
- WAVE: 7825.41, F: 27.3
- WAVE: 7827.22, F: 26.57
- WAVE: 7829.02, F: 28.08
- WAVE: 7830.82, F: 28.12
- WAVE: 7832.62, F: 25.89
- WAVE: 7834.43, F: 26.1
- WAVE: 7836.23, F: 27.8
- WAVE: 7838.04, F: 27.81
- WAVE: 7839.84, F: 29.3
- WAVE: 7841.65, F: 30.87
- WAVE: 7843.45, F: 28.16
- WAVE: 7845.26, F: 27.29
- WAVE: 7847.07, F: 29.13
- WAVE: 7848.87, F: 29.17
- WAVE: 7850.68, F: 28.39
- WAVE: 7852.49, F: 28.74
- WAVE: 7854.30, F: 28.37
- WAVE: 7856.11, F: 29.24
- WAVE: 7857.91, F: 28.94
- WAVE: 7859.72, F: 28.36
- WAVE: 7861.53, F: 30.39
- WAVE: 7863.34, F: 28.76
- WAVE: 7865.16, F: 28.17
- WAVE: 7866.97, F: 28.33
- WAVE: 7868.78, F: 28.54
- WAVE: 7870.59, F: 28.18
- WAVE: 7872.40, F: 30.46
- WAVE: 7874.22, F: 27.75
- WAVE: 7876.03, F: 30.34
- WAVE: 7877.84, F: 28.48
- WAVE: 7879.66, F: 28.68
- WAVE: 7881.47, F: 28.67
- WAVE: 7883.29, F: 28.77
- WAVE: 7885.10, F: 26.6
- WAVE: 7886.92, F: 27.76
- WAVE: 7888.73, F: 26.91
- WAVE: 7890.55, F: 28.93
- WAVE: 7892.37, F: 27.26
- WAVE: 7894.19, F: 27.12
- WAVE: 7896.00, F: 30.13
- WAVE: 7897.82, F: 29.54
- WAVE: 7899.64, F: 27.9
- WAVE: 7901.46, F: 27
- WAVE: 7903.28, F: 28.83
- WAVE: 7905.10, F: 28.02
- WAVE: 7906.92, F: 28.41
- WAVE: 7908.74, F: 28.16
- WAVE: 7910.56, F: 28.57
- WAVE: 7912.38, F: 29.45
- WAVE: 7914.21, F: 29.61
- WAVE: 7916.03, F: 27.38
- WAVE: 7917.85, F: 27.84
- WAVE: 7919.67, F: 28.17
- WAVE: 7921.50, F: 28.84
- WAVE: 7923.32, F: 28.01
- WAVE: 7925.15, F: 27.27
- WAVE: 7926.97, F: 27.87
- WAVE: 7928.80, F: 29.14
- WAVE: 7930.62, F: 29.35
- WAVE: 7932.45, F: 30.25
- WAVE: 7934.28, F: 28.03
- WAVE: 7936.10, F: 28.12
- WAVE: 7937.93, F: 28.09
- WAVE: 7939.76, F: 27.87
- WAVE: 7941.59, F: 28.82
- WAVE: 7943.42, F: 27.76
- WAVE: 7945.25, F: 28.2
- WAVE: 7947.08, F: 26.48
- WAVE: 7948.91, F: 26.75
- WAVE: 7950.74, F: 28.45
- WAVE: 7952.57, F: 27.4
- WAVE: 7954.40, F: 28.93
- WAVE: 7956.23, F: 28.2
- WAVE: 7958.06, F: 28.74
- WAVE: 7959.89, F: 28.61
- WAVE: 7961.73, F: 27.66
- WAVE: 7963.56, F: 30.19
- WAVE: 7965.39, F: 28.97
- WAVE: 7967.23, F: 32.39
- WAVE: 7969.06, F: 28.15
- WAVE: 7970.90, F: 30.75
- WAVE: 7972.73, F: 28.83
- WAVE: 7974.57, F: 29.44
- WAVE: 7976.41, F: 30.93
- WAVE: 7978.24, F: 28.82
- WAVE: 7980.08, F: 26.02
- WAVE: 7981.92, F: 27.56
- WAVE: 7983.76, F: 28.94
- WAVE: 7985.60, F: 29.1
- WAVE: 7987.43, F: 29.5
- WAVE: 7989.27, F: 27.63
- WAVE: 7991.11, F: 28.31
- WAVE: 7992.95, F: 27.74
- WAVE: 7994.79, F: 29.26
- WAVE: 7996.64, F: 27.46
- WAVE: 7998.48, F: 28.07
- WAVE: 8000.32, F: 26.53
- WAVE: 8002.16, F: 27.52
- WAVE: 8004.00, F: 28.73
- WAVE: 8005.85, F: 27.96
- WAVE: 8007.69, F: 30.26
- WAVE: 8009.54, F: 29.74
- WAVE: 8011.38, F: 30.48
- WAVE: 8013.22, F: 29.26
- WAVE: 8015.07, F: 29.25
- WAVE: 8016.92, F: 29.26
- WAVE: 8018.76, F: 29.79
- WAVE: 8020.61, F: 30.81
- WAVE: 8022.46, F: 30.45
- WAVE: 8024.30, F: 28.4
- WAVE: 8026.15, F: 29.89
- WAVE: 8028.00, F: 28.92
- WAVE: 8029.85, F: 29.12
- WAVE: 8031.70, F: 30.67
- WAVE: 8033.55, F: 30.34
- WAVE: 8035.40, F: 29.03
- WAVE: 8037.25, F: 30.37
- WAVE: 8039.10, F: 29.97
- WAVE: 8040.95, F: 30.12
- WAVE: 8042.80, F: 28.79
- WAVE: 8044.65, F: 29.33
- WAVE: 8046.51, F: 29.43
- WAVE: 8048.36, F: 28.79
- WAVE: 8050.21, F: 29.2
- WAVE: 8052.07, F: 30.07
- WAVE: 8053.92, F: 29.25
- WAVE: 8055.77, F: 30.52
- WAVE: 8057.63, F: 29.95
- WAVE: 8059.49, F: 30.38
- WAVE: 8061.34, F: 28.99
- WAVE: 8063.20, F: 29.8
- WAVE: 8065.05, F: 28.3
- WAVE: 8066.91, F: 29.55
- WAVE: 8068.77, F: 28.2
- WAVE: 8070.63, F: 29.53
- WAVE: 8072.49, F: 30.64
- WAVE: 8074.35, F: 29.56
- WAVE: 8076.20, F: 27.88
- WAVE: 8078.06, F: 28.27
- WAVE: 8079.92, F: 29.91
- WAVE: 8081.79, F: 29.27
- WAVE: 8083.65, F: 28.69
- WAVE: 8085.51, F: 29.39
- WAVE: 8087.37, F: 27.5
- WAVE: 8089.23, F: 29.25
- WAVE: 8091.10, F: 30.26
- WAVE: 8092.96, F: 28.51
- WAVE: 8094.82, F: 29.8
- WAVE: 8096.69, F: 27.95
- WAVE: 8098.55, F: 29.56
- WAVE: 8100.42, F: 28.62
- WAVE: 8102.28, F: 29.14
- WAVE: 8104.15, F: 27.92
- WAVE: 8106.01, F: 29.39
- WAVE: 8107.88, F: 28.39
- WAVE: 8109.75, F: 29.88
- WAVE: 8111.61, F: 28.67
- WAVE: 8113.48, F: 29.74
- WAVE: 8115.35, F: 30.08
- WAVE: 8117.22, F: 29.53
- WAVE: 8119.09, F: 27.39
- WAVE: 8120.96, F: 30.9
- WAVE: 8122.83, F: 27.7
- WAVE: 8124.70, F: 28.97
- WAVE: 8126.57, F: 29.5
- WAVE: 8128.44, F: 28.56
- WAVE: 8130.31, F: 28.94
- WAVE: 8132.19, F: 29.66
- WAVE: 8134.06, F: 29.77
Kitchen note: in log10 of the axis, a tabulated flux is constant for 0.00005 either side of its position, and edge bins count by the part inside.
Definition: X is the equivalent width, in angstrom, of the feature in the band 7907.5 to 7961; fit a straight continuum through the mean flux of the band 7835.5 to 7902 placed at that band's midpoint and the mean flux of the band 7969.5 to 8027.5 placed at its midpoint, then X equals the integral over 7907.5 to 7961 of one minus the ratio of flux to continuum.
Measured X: 0.84 angstrom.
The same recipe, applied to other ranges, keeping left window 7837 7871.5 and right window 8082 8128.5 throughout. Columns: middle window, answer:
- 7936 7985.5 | 0.49 angstrom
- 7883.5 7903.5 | 0.55 angstrom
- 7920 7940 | 0.26 angstrom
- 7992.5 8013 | 0.24 angstrom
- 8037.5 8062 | -0.56 angstrom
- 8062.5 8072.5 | -0.08 angstrom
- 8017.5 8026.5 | -0.28 angstrom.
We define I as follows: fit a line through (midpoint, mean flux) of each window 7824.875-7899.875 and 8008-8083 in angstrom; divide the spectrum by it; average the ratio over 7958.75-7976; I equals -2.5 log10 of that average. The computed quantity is -0.02 mag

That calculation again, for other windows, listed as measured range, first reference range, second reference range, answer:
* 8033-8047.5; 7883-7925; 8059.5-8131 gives -0.03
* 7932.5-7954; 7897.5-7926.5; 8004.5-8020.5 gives 0.03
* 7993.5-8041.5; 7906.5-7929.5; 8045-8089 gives -0.01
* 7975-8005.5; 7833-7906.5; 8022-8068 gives 0.04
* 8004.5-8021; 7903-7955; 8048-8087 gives -0.02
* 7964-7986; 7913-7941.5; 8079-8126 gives -0.02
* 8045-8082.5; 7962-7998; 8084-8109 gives -0.02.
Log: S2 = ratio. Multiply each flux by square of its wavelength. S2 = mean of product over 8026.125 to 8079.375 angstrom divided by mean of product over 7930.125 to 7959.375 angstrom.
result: 1.07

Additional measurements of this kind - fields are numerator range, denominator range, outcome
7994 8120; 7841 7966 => 1.07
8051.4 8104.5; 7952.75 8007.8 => 1.04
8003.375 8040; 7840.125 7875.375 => 1.07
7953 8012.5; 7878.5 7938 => 1.04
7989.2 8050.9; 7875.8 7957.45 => 1.06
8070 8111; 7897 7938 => 1.07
